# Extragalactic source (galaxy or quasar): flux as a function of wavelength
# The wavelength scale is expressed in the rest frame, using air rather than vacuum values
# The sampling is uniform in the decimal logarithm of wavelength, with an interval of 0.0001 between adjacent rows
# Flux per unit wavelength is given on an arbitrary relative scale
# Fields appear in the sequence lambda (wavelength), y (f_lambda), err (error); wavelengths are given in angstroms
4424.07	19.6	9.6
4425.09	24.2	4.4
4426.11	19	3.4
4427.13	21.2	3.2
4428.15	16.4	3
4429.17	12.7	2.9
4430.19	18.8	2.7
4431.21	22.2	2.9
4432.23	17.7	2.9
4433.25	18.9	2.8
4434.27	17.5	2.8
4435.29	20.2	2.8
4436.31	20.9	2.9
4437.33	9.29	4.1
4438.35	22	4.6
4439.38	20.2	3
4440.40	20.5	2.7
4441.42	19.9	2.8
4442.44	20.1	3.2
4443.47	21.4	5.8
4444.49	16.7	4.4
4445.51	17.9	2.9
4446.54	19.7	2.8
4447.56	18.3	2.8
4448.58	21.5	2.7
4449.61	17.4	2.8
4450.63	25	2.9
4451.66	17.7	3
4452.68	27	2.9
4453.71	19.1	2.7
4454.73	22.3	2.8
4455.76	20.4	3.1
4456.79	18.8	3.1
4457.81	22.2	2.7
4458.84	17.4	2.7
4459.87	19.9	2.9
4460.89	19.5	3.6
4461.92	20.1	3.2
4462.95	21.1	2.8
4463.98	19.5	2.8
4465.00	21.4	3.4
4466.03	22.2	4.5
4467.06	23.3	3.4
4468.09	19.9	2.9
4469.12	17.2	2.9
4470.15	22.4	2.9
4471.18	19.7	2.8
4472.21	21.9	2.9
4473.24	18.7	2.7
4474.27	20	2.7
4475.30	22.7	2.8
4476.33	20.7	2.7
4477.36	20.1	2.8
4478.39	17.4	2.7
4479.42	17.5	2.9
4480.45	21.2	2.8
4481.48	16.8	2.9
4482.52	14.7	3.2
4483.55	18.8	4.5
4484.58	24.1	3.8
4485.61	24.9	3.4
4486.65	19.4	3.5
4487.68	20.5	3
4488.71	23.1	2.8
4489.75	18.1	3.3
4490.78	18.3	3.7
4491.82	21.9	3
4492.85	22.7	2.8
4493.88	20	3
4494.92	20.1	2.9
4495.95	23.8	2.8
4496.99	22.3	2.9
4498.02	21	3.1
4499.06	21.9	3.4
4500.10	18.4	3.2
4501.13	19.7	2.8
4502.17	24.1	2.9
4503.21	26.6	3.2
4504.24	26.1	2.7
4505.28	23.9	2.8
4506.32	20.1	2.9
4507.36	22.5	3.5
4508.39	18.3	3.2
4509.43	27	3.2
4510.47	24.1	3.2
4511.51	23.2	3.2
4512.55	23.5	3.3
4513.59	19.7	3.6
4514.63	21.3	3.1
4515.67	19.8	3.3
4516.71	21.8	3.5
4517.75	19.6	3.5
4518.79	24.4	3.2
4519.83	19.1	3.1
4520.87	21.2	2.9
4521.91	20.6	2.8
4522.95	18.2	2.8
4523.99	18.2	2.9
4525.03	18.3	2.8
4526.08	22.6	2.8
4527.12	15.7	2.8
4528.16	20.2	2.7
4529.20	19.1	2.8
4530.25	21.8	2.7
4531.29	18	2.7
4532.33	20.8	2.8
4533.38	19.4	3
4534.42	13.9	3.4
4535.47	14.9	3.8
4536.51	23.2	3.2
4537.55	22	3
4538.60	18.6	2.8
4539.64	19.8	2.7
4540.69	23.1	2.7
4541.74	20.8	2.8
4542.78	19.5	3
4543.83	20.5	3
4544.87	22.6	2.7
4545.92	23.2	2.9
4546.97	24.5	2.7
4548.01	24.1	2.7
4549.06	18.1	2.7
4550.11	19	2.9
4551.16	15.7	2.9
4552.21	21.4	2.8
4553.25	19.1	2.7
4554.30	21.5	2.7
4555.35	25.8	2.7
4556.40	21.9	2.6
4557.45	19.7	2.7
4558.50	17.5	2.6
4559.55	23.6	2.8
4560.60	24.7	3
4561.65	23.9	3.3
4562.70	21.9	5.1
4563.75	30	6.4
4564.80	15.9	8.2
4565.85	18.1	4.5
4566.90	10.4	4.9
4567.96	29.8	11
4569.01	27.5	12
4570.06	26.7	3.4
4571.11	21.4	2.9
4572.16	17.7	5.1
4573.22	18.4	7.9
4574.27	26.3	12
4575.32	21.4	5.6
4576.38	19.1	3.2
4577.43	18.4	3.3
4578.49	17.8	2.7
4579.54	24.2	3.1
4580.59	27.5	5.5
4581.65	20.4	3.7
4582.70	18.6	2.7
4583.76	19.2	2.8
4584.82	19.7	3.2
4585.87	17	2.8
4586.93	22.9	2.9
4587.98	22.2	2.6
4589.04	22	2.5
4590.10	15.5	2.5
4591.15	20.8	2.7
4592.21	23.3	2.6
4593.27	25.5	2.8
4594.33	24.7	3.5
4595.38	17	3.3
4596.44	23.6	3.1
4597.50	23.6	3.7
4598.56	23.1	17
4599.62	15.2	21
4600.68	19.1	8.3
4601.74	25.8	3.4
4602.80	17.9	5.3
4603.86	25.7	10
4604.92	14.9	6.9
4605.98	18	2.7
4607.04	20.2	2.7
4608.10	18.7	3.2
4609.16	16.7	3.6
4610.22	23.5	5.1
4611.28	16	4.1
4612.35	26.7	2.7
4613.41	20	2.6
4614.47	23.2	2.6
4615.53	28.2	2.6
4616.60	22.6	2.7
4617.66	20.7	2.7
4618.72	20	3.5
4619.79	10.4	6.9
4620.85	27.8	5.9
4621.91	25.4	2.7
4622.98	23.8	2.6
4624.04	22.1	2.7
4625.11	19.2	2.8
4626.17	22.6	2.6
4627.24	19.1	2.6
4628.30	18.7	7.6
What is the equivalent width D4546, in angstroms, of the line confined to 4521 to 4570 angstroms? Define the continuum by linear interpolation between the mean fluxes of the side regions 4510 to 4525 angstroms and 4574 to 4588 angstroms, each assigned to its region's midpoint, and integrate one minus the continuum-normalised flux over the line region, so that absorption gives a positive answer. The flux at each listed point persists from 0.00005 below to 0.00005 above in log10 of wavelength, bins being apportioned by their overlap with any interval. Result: 0.6 angstroms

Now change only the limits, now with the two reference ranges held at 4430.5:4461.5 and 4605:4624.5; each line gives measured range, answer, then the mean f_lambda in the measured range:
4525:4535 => 0.7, 19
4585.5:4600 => -0.2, 21.3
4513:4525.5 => 0.1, 20.2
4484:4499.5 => -1.0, 21.5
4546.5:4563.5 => -0.7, 21.5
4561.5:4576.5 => -0.8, 21.9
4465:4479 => -0.4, 20.5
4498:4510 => -1.4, 22.5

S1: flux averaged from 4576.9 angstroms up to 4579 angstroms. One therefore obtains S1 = 18.1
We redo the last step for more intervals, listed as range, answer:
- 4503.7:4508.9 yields 22.2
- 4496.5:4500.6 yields 20.9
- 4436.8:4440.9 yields 18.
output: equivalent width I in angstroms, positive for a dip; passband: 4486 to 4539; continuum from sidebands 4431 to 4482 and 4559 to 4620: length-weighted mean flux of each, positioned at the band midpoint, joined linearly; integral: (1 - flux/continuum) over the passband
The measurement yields -1.1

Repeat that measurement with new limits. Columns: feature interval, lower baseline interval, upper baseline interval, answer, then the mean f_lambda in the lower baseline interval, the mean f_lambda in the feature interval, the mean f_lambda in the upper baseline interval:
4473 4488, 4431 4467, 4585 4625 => 0.24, 19.9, 19.9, 21.2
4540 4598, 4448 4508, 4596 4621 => -1.74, 20.8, 21.4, 20.8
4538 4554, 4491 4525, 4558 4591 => 0.56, 21.6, 20.7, 21.3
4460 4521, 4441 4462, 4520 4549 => -2.86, 20.1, 21.1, 20.1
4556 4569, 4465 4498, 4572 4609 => -0.65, 20.5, 21.7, 20.7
